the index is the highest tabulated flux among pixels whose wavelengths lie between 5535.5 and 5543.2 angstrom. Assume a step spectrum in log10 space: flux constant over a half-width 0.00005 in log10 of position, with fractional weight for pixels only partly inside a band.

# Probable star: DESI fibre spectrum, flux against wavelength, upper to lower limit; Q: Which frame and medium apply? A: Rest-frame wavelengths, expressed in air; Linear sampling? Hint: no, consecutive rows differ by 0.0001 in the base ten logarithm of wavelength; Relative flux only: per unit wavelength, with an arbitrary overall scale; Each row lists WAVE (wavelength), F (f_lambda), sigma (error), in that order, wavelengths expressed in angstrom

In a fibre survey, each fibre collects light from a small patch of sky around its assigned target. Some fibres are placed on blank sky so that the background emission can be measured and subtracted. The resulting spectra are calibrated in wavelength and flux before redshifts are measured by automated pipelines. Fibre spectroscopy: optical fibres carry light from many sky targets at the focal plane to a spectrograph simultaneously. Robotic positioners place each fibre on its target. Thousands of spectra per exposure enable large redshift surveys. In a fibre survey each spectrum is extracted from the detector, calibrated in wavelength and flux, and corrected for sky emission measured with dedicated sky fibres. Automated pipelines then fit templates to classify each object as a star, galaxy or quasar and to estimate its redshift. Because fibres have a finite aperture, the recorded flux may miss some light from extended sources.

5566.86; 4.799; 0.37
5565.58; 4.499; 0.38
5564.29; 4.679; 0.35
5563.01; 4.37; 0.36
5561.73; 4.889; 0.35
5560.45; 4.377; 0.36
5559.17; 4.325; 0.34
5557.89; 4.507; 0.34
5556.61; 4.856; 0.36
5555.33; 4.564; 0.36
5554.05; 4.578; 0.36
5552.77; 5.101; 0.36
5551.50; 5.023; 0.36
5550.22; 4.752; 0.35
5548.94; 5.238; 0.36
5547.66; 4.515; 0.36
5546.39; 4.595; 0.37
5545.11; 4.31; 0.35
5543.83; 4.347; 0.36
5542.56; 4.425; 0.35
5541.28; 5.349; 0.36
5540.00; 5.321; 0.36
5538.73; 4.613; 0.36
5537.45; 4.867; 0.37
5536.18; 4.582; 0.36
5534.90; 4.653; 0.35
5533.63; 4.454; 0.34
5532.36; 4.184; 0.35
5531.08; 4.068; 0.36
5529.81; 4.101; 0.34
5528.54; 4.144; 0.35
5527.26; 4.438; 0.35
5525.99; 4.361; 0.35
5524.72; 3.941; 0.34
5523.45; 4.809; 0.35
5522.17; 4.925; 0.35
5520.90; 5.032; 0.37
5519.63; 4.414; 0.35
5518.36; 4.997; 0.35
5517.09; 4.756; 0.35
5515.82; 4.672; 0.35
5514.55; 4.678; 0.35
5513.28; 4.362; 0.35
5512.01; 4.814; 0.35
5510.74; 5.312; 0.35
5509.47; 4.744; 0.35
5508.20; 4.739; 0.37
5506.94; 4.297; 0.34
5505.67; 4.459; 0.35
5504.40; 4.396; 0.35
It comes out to 5.349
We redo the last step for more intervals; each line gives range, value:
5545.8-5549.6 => 5.238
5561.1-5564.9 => 4.889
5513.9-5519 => 4.997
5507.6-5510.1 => 4.744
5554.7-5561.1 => 4.856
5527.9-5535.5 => 4.653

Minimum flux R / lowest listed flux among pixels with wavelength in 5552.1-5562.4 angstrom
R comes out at 4.325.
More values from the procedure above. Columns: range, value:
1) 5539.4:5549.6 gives 4.31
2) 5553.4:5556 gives 4.564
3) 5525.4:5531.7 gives 4.068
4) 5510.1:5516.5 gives 4.362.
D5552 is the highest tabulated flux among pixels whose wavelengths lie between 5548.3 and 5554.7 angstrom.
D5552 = 5.238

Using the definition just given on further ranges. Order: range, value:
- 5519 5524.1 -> 5.032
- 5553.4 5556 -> 4.578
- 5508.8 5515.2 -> 5.312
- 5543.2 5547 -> 4.595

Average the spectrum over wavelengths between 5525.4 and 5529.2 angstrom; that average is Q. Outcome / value 4.31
